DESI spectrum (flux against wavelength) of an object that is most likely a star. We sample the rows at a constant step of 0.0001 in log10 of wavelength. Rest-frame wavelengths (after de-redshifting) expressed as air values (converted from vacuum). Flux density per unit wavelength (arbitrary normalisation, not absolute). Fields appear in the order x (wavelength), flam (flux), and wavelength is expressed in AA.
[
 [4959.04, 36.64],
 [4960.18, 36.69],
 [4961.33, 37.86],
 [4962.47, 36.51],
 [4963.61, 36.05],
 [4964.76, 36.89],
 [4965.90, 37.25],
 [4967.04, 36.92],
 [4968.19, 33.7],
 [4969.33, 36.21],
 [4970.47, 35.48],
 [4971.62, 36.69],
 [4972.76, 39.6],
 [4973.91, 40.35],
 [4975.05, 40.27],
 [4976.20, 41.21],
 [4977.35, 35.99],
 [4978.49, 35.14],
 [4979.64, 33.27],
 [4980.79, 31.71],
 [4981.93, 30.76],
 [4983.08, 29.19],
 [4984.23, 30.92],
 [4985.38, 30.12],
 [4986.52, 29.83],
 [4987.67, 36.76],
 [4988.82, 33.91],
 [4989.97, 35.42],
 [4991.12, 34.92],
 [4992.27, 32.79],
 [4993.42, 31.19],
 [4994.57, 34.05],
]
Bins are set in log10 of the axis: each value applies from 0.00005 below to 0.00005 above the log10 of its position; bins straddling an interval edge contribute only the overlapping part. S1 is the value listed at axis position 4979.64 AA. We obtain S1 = 33.27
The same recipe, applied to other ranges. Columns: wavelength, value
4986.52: 29.83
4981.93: 30.76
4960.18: 36.69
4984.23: 30.92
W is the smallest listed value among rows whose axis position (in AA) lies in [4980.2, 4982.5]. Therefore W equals 30.76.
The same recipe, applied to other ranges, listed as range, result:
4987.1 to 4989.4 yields 33.91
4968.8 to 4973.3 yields 35.48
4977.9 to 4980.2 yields 33.27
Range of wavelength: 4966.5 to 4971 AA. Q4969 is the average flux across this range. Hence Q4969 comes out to 35.6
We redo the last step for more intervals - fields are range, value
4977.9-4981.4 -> 33.4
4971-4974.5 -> 38.8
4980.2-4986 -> 30.6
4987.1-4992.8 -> 34.7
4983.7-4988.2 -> 31.9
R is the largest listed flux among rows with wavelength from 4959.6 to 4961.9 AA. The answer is 37.86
